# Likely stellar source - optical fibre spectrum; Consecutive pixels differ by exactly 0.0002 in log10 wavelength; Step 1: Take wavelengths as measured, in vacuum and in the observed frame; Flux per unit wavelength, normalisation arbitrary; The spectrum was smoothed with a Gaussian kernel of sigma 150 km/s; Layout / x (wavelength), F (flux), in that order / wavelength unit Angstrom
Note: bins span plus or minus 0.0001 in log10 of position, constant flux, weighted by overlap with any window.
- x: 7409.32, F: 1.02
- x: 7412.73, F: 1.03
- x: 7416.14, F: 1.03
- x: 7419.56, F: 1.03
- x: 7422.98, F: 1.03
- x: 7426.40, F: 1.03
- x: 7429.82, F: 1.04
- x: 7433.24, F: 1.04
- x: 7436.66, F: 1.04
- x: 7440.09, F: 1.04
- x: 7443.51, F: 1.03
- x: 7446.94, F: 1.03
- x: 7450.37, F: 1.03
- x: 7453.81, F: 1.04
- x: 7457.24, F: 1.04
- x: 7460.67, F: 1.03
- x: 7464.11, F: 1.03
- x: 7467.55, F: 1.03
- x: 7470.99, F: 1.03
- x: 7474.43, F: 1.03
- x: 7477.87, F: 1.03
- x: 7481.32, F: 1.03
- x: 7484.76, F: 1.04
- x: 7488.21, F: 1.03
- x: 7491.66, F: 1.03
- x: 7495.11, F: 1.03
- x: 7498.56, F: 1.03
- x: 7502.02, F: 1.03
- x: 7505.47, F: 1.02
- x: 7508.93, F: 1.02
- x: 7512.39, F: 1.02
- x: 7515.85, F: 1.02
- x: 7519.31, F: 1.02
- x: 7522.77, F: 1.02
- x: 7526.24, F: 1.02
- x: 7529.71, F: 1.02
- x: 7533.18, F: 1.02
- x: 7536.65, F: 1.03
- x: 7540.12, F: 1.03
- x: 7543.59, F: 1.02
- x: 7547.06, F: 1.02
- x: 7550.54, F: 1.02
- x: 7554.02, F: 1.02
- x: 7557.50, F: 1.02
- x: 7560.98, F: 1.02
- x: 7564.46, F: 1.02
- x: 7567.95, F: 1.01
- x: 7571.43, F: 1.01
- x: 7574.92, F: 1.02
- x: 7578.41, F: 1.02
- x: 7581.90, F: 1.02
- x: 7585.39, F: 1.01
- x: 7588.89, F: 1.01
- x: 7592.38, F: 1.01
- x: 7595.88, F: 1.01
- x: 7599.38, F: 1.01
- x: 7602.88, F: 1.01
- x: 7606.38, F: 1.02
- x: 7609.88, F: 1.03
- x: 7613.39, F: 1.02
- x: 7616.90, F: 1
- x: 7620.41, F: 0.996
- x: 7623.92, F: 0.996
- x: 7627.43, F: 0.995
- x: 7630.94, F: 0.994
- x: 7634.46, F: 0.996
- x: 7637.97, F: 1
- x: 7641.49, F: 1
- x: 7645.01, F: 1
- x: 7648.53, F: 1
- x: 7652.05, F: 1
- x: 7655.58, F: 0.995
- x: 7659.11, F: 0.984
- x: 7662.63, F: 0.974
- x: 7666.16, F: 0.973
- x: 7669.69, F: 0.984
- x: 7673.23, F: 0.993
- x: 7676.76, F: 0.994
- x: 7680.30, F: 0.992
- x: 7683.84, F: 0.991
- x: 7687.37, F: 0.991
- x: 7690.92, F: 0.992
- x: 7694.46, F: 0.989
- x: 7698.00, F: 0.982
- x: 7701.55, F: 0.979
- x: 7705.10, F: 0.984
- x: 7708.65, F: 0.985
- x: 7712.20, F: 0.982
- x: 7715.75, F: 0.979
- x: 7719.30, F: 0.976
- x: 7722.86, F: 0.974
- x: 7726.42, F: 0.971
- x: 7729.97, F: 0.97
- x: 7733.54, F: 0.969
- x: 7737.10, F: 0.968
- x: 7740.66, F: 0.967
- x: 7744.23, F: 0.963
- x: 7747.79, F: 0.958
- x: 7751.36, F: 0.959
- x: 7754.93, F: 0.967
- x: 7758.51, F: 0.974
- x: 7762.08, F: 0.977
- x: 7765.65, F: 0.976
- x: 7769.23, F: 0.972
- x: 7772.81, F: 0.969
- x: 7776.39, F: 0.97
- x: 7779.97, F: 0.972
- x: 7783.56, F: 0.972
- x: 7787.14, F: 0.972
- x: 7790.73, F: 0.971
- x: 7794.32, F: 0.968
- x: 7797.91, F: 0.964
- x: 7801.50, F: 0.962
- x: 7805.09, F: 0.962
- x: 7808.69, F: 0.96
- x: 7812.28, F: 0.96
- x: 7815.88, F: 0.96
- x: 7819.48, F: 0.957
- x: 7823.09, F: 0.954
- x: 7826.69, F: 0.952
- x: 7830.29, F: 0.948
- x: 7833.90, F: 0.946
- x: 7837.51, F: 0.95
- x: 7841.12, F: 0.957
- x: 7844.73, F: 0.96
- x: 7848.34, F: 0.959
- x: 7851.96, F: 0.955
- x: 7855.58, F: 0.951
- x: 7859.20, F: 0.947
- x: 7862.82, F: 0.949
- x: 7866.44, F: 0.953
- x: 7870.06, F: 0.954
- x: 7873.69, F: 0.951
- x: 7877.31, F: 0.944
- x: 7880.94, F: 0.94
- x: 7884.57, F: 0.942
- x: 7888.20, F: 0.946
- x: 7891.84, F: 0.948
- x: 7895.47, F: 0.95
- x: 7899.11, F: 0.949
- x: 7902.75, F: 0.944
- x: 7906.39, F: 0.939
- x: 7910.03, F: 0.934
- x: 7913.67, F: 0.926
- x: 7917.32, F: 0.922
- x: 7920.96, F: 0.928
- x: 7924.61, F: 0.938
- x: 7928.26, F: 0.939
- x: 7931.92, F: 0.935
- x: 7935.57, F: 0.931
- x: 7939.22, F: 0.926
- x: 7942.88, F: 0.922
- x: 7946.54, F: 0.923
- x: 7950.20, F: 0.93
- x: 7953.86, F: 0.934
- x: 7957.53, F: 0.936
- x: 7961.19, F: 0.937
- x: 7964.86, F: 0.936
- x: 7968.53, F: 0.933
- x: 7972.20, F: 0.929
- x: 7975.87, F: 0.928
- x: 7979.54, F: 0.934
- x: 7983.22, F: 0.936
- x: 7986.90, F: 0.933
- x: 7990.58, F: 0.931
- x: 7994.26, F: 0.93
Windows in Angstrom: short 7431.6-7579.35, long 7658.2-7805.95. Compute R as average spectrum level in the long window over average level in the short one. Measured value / 0.95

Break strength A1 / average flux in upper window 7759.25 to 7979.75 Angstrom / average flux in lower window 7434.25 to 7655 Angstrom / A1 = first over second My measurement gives 0.9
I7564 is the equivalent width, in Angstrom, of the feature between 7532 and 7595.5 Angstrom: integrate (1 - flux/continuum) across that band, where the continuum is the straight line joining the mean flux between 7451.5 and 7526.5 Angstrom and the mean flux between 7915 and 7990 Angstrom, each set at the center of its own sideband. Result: -0.3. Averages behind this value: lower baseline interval 1.03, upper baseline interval 0.931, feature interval 1.02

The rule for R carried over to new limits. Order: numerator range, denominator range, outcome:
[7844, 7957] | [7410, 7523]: 0.91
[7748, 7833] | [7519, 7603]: 0.95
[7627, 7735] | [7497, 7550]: 0.96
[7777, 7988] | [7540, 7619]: 0.93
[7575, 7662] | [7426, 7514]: 0.97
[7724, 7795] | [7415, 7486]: 0.94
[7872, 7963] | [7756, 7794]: 0.96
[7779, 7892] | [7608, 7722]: 0.96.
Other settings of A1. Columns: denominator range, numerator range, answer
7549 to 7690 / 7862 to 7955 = 0.93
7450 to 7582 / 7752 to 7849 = 0.94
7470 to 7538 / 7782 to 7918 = 0.93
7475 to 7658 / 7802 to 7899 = 0.94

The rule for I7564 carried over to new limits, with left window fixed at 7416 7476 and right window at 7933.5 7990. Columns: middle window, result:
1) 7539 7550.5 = -0.1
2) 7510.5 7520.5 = 0.0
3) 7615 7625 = 0.0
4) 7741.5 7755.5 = 0.2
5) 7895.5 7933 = 0.2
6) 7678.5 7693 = -0.1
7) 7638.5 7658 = -0.1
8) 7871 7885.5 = 0.0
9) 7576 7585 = -0.1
